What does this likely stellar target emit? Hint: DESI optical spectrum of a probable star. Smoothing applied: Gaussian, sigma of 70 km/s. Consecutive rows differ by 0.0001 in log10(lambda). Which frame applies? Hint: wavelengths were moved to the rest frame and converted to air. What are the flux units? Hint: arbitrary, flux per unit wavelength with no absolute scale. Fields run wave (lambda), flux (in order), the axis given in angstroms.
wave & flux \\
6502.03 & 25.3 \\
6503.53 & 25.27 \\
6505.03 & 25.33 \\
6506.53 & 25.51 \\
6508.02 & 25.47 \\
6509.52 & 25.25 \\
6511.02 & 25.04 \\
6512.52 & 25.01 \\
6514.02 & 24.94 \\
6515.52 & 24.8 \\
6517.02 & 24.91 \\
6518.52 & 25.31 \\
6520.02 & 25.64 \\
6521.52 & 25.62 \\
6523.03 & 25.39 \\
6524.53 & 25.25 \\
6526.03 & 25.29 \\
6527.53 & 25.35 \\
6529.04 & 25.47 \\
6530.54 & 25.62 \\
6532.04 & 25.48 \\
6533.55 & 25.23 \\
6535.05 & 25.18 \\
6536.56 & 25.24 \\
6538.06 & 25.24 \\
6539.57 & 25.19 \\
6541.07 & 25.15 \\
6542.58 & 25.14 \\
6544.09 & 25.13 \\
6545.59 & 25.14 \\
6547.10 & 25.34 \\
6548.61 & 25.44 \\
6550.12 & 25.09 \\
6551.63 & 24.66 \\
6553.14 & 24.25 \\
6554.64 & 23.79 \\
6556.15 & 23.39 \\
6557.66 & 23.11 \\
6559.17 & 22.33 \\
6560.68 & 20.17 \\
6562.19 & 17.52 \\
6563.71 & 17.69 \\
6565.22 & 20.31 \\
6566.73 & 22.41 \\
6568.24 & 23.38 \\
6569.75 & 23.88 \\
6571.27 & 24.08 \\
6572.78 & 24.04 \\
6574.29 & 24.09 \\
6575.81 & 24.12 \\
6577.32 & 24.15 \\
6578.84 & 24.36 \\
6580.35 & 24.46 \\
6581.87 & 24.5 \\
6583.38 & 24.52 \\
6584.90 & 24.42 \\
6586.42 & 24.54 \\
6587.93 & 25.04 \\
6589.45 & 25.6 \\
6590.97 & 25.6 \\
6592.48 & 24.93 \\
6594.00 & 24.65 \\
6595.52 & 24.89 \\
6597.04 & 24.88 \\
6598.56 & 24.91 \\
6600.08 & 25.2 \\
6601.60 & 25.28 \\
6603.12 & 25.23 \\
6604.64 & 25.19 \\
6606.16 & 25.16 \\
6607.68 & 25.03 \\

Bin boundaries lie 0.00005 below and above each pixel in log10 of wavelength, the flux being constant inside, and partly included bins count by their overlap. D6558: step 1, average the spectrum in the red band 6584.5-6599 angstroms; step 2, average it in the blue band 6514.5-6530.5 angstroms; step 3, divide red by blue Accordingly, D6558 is 0.99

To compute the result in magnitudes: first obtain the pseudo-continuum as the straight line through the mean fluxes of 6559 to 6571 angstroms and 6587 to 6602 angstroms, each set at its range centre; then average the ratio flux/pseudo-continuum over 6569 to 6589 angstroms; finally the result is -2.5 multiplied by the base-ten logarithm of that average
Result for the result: -0.06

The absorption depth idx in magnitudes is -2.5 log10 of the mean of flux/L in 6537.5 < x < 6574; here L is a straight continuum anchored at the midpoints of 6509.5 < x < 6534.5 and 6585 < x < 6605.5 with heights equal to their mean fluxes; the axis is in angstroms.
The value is 0.08 mag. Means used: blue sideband 25.3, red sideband 25.1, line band 23.4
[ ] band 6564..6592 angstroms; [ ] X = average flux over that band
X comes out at 24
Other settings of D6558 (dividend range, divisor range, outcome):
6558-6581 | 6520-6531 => 0.88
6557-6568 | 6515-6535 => 0.81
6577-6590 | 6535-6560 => 1.00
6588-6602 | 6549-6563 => 1.10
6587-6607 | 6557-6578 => 1.13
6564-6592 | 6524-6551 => 0.95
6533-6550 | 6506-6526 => 1.00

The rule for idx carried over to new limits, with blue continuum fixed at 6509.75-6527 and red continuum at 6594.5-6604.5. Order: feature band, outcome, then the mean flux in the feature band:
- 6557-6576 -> 0.143 mag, 22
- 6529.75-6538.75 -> -0.008 mag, 25.4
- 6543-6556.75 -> 0.019 mag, 24.7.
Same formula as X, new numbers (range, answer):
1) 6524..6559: 24.9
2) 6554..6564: 21.3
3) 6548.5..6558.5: 24.2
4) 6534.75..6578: 23.6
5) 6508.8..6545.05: 25.2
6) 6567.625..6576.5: 23.9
